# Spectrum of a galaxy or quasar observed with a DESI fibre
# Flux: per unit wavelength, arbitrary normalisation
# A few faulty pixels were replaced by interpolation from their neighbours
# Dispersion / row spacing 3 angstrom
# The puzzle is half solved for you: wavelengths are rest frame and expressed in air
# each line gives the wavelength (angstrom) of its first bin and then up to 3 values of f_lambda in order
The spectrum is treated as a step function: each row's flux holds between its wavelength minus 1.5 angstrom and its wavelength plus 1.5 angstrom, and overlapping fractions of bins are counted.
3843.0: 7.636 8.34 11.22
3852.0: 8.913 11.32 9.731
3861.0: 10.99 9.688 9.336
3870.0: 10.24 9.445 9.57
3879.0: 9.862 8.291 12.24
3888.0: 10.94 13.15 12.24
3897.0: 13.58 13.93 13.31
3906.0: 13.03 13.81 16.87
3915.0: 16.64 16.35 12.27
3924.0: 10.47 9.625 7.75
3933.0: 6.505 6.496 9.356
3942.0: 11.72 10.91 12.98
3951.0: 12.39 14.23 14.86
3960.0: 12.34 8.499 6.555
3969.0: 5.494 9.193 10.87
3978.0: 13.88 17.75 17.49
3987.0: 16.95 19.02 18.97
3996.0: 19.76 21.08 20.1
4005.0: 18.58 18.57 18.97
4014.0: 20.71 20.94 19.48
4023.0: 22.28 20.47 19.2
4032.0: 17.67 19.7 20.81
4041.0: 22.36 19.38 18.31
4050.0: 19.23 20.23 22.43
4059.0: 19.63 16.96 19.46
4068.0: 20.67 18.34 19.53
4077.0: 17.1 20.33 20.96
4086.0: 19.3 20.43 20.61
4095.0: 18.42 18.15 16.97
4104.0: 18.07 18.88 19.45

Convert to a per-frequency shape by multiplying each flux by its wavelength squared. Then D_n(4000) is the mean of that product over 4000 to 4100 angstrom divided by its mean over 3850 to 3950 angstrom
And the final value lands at 1.88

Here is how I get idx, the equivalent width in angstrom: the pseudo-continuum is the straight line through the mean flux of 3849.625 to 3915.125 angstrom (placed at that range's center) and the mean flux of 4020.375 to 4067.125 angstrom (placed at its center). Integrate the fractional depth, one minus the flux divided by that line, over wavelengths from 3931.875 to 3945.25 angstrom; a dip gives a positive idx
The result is 5.2 angstrom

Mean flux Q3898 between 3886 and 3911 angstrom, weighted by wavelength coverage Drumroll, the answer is 13.1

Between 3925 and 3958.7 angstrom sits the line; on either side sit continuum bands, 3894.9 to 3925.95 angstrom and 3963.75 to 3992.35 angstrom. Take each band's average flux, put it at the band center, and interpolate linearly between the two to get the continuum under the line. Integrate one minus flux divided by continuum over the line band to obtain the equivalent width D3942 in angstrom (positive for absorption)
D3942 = 7.2 angstrom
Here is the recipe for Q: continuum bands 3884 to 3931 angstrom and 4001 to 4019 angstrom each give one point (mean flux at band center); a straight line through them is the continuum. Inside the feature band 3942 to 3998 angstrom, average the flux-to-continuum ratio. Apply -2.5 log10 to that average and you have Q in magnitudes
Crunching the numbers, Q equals 0.26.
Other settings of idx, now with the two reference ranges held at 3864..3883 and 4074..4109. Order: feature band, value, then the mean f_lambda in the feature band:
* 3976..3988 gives -1.68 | 16.3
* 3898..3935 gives -3.91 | 12.5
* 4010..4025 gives -4.47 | 20.5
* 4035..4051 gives -2.93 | 20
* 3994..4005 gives -3.66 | 20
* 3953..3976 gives 5.60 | 10.2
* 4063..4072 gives -0.71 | 19.4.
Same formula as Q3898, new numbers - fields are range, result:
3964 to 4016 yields 16.1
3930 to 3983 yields 10.8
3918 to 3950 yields 10.2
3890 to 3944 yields 12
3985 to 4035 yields 19.5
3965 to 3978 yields 8.76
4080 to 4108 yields 19.2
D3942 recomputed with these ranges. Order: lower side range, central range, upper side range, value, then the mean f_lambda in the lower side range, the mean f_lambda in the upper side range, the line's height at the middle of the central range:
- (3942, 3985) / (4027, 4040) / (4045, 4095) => -2.0 angstrom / 11.9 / 19.6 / 16.9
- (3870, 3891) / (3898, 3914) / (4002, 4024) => -2.8 angstrom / 10.3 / 19.9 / 12.1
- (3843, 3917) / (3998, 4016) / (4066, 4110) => -3.9 angstrom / 11.5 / 19.1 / 16.2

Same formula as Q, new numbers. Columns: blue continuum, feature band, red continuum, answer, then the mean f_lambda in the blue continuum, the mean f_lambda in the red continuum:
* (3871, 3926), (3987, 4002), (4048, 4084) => -0.177 mag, 12.5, 19.5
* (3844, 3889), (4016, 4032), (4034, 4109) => -0.172 mag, 9.97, 19.4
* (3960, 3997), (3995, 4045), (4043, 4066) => -0.195 mag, 13.6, 19.5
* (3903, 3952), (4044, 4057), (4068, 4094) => -0.104 mag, 11.7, 19.6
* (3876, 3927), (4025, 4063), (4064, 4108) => -0.120 mag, 12.7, 19.1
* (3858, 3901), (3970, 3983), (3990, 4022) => 0.353 mag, 10.9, 19.7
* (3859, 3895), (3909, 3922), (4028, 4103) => -0.250 mag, 10.5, 19.4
